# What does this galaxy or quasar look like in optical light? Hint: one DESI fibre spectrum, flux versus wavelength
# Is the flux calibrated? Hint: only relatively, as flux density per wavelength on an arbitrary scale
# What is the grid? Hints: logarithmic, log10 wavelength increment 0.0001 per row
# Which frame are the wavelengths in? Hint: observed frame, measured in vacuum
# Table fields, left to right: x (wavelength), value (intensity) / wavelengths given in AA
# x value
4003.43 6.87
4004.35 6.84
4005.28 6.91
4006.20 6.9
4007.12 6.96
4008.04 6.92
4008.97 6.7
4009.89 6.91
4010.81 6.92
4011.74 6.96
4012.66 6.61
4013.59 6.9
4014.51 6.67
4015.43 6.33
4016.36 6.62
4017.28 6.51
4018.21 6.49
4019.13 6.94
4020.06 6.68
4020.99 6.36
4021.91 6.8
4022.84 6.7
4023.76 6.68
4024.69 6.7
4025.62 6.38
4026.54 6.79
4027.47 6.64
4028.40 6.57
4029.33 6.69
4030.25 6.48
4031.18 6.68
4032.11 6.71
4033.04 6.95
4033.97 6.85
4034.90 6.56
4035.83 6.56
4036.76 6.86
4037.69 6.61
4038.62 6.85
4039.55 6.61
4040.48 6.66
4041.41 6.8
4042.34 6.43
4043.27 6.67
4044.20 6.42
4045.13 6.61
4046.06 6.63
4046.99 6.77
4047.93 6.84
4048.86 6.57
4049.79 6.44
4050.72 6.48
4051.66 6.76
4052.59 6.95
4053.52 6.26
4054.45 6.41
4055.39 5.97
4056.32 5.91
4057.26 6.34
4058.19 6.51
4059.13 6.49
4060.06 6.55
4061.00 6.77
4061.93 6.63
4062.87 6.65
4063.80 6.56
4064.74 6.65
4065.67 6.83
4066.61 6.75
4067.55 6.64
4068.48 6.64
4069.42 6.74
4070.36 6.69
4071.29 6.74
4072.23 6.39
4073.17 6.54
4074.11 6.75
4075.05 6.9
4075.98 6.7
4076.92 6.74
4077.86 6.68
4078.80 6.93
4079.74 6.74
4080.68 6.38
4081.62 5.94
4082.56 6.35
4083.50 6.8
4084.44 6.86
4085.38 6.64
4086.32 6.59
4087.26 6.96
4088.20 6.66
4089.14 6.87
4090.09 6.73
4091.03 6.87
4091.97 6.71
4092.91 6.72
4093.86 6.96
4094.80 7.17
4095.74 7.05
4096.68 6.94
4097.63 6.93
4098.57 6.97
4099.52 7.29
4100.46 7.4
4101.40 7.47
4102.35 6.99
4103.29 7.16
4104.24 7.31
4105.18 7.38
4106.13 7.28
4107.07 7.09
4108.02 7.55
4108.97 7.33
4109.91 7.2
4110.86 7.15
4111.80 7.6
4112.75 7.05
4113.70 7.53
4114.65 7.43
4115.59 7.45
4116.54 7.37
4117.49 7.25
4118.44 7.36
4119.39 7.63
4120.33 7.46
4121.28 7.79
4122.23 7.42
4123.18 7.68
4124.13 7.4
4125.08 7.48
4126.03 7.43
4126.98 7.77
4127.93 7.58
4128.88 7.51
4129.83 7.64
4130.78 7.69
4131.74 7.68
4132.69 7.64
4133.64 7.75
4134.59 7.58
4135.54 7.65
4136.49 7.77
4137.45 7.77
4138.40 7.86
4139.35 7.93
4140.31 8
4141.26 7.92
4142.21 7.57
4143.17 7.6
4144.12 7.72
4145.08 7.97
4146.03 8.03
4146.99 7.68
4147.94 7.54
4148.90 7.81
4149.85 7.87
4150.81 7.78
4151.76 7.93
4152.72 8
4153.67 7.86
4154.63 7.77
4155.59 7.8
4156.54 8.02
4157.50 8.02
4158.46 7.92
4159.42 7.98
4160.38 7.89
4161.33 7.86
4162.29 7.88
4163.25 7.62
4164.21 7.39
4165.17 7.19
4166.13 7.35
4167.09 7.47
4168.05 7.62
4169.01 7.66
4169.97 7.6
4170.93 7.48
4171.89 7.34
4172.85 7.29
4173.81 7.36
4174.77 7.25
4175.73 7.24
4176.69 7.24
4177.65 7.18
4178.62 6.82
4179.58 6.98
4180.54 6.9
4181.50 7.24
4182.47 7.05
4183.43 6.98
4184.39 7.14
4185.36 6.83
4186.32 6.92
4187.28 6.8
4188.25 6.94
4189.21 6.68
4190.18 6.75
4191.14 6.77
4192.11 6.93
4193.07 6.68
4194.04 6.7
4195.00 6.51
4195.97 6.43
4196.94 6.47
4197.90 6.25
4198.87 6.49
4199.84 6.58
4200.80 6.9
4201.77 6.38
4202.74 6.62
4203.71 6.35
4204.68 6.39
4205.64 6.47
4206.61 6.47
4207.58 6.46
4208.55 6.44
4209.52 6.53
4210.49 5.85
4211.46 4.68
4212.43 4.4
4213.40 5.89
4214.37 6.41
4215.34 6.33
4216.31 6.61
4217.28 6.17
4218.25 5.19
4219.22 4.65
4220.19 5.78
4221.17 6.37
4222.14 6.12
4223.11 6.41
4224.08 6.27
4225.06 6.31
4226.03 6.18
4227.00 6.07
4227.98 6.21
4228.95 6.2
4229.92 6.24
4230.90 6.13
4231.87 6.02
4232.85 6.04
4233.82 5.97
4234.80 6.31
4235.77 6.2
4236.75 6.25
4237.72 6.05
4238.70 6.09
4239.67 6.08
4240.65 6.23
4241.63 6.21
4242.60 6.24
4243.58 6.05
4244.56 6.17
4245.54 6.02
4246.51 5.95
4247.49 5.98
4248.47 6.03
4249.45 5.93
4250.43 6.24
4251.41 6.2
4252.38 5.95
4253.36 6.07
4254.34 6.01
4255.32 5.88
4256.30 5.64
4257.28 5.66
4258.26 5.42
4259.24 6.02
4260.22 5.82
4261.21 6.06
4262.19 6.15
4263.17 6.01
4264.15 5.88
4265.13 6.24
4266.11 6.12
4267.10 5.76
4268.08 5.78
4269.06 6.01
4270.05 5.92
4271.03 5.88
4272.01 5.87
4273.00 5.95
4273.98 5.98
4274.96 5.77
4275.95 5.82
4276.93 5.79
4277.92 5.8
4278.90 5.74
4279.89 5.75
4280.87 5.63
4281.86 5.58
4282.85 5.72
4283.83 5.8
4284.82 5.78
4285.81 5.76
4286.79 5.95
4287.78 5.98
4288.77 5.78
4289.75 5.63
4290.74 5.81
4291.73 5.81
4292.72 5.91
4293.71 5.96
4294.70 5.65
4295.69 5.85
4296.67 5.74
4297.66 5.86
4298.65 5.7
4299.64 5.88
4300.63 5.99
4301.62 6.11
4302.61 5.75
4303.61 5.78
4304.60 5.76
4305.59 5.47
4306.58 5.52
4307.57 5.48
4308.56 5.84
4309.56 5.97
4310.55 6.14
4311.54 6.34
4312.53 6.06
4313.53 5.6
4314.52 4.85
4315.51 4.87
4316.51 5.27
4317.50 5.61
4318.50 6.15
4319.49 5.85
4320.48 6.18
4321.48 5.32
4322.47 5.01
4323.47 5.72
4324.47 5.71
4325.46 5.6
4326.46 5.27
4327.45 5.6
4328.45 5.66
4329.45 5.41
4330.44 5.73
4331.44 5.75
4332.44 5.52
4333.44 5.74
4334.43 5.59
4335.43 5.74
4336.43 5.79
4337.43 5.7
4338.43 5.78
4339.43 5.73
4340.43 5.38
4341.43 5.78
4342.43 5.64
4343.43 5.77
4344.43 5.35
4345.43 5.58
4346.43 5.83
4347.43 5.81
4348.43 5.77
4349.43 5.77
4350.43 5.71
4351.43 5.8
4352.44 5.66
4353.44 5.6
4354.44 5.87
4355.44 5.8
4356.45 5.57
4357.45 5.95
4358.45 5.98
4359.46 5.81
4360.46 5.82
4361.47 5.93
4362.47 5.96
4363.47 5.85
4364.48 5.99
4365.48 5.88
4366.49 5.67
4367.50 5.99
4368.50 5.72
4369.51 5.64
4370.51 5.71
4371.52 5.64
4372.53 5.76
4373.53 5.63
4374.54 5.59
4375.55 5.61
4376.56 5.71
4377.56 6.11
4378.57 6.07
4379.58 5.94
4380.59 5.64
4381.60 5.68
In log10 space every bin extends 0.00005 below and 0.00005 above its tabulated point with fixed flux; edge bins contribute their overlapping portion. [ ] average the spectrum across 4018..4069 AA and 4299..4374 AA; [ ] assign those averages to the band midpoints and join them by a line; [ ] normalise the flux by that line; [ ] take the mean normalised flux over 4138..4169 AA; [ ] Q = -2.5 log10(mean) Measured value -0.23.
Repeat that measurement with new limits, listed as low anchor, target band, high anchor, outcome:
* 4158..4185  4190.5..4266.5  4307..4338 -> 0.100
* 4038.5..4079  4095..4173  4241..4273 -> -0.187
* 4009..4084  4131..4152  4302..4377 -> -0.223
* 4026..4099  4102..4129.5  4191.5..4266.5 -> -0.143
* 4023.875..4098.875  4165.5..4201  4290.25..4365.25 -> -0.126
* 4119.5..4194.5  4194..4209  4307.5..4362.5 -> 0.089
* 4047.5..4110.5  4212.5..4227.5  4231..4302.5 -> 0.024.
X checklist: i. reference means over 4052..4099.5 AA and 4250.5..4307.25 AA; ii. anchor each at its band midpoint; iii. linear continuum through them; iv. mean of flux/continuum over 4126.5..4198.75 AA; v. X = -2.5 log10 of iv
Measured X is -0.17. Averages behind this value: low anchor 6.67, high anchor 5.85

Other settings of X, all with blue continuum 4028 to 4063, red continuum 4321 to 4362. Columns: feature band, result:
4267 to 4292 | 0.01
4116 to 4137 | -0.19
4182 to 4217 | -0.06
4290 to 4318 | 0.01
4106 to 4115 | -0.15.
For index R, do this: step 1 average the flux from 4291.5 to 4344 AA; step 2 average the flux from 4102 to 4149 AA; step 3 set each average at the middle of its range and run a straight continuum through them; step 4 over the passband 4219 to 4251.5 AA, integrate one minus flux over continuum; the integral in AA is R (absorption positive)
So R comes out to 1.9 AA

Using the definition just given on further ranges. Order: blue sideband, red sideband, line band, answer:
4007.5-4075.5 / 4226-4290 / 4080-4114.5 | -2.9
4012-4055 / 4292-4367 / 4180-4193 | -1.6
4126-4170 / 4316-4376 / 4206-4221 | 2.5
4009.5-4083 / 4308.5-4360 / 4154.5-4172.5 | -4.1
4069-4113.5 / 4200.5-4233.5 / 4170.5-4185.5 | -1.9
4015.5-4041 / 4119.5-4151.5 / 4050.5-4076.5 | 1.6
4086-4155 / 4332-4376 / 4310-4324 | 0.9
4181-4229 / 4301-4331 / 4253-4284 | 0.5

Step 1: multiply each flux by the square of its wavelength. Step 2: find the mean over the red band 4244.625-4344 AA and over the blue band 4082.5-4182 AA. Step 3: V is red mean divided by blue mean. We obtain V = 0.8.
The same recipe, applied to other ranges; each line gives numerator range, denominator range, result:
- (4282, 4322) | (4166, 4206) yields 0.88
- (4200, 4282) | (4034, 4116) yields 0.96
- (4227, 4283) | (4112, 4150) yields 0.83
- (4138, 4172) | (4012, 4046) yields 1.24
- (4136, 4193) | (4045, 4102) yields 1.17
